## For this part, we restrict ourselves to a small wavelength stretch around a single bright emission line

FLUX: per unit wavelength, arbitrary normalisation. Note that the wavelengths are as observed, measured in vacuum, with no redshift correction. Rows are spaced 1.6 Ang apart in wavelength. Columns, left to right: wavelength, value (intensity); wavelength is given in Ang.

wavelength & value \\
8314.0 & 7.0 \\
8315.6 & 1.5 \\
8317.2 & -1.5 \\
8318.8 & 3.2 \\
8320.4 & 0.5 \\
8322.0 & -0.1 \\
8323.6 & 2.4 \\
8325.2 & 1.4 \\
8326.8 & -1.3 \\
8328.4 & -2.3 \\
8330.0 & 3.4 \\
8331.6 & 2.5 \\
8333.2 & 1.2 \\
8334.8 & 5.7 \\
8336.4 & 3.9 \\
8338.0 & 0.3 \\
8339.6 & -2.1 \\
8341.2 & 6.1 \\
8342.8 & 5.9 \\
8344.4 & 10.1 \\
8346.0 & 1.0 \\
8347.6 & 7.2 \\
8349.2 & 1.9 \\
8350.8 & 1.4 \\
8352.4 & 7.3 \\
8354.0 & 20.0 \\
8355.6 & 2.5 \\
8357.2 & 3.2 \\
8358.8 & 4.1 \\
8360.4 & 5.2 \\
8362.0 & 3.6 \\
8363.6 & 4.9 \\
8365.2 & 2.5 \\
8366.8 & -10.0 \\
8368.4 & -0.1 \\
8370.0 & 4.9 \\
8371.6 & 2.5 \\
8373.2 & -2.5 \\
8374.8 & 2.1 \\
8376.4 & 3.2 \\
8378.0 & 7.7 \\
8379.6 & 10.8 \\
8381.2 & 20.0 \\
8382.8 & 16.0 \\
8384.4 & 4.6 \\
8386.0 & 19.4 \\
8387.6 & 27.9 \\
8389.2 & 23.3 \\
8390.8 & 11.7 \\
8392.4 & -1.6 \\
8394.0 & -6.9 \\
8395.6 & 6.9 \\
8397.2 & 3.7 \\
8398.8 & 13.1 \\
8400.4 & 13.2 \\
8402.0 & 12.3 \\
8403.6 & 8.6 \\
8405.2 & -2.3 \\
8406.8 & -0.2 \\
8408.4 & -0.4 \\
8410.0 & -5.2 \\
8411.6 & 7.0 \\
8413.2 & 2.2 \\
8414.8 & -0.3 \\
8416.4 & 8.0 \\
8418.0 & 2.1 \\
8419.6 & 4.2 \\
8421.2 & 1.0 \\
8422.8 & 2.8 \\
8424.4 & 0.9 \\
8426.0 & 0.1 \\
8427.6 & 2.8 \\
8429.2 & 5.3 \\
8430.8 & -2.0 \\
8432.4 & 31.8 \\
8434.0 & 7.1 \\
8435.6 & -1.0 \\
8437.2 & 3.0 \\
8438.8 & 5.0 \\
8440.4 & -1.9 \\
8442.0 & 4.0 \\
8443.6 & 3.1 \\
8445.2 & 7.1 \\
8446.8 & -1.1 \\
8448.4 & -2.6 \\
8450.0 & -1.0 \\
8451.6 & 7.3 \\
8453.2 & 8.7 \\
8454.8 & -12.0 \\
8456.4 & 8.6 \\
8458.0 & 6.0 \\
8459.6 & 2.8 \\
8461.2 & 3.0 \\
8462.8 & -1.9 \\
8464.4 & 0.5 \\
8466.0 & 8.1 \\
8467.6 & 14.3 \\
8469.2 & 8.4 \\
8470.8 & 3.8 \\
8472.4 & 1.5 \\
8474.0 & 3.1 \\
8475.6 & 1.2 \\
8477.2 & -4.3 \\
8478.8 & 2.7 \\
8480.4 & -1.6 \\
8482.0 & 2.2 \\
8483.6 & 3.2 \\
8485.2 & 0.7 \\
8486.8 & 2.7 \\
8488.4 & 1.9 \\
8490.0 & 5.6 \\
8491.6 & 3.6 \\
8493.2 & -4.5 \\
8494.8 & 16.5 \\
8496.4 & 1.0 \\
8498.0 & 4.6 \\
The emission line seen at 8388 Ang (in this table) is [O II] 3727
